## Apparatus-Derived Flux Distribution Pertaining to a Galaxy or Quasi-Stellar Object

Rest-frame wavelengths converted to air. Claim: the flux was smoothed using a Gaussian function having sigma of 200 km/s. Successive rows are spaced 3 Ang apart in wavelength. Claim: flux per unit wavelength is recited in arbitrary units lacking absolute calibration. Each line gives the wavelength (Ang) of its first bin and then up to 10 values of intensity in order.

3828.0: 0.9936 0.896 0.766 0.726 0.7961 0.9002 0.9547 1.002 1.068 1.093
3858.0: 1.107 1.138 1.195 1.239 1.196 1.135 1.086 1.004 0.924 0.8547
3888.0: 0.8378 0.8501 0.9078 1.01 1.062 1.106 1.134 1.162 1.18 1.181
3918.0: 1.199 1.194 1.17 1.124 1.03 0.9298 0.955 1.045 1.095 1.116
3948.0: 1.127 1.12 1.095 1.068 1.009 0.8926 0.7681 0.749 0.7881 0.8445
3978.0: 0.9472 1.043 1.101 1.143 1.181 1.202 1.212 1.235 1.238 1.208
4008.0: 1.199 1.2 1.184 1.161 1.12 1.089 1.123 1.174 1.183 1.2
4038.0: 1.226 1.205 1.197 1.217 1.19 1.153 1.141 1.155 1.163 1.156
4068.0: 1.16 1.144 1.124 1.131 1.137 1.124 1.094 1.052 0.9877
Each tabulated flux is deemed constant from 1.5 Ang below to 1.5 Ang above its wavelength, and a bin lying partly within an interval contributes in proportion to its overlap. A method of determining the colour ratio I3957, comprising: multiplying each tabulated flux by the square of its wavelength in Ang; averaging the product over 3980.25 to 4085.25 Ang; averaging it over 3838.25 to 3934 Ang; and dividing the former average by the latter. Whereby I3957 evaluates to 1.19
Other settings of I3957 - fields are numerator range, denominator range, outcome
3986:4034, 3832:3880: 1.24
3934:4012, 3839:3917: 1.06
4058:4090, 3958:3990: 1.26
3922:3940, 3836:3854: 1.19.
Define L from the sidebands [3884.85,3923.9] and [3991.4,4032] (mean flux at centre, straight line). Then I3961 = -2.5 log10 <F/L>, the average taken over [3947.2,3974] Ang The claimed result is 0.18 mag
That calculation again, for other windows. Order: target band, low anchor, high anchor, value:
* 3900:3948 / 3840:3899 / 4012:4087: -0.05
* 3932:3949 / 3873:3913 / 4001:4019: 0.04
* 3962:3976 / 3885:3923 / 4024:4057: 0.36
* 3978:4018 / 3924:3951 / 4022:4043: -0.03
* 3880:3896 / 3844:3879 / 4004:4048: 0.25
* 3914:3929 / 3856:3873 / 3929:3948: -0.10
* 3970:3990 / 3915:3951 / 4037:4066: 0.15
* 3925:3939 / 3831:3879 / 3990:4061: 0.08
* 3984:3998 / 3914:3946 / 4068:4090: -0.07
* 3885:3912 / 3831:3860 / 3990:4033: 0.01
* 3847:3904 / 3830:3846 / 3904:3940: -0.10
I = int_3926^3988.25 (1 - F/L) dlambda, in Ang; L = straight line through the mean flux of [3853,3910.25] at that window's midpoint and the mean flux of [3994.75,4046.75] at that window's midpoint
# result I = 7.0 Ang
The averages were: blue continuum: 1.05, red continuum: 1.19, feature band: 0.998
